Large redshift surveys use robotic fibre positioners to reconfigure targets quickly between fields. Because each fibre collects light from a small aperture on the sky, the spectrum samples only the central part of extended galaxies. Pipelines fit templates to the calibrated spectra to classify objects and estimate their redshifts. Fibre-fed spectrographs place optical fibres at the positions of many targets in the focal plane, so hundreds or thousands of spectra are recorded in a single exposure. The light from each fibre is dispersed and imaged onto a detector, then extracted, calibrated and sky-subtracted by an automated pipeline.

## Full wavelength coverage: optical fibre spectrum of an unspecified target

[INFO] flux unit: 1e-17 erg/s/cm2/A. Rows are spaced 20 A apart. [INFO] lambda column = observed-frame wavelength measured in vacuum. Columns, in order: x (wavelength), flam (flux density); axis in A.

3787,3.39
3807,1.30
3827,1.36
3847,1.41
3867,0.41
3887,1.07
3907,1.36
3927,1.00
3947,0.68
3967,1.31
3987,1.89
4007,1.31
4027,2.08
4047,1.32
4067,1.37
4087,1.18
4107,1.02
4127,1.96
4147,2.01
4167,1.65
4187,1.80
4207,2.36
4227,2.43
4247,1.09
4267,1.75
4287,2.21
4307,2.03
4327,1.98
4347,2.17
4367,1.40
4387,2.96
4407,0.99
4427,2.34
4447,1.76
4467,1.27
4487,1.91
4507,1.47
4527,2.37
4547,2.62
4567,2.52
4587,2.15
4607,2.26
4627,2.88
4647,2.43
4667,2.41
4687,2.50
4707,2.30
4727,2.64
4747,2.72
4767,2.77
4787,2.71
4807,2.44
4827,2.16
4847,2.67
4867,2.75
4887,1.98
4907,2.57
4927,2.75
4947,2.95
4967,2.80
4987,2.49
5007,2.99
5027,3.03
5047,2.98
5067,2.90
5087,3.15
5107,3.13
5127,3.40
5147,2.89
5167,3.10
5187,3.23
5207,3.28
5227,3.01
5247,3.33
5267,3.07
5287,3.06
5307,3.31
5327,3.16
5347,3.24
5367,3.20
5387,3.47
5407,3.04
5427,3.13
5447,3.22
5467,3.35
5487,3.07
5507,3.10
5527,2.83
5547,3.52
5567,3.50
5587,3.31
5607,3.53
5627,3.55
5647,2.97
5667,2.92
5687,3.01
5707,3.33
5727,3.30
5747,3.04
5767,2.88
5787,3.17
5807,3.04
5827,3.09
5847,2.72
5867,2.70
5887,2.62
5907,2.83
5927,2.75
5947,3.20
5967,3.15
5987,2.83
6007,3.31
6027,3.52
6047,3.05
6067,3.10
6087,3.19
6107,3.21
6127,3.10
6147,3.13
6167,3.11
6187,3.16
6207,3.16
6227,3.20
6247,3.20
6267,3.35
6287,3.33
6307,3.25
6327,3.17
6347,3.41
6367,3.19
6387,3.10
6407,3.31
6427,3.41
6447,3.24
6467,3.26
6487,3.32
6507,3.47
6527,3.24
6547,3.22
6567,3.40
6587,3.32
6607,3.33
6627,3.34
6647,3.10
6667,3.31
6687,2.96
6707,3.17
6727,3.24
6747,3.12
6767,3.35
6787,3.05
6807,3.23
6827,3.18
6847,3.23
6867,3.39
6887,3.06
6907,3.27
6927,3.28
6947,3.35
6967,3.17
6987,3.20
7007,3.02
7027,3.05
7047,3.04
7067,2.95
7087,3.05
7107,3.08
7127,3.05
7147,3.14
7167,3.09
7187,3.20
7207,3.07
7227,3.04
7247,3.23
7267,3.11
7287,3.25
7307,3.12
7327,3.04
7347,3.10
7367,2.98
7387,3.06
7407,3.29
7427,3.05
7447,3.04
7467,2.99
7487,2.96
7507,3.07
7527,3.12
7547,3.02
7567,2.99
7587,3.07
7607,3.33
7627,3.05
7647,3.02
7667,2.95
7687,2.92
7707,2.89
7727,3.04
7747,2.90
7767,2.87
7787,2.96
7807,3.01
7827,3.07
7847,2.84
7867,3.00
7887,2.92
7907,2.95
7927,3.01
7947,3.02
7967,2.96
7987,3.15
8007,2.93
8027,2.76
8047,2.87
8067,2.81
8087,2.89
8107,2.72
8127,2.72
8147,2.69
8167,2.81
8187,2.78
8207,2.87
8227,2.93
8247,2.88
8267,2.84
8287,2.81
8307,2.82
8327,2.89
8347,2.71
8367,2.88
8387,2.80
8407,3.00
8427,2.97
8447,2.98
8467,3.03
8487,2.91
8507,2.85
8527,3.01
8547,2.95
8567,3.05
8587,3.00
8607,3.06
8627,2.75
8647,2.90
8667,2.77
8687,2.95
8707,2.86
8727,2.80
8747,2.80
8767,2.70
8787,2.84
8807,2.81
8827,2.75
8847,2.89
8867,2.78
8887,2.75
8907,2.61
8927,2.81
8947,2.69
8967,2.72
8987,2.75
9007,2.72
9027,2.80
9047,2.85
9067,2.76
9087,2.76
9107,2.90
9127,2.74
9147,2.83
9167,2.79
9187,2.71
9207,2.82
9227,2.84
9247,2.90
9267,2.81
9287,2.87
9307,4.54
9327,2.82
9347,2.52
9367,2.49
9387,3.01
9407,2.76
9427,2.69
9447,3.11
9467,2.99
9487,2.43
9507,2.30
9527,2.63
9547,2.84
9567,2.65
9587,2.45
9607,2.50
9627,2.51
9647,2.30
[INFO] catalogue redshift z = 0.14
